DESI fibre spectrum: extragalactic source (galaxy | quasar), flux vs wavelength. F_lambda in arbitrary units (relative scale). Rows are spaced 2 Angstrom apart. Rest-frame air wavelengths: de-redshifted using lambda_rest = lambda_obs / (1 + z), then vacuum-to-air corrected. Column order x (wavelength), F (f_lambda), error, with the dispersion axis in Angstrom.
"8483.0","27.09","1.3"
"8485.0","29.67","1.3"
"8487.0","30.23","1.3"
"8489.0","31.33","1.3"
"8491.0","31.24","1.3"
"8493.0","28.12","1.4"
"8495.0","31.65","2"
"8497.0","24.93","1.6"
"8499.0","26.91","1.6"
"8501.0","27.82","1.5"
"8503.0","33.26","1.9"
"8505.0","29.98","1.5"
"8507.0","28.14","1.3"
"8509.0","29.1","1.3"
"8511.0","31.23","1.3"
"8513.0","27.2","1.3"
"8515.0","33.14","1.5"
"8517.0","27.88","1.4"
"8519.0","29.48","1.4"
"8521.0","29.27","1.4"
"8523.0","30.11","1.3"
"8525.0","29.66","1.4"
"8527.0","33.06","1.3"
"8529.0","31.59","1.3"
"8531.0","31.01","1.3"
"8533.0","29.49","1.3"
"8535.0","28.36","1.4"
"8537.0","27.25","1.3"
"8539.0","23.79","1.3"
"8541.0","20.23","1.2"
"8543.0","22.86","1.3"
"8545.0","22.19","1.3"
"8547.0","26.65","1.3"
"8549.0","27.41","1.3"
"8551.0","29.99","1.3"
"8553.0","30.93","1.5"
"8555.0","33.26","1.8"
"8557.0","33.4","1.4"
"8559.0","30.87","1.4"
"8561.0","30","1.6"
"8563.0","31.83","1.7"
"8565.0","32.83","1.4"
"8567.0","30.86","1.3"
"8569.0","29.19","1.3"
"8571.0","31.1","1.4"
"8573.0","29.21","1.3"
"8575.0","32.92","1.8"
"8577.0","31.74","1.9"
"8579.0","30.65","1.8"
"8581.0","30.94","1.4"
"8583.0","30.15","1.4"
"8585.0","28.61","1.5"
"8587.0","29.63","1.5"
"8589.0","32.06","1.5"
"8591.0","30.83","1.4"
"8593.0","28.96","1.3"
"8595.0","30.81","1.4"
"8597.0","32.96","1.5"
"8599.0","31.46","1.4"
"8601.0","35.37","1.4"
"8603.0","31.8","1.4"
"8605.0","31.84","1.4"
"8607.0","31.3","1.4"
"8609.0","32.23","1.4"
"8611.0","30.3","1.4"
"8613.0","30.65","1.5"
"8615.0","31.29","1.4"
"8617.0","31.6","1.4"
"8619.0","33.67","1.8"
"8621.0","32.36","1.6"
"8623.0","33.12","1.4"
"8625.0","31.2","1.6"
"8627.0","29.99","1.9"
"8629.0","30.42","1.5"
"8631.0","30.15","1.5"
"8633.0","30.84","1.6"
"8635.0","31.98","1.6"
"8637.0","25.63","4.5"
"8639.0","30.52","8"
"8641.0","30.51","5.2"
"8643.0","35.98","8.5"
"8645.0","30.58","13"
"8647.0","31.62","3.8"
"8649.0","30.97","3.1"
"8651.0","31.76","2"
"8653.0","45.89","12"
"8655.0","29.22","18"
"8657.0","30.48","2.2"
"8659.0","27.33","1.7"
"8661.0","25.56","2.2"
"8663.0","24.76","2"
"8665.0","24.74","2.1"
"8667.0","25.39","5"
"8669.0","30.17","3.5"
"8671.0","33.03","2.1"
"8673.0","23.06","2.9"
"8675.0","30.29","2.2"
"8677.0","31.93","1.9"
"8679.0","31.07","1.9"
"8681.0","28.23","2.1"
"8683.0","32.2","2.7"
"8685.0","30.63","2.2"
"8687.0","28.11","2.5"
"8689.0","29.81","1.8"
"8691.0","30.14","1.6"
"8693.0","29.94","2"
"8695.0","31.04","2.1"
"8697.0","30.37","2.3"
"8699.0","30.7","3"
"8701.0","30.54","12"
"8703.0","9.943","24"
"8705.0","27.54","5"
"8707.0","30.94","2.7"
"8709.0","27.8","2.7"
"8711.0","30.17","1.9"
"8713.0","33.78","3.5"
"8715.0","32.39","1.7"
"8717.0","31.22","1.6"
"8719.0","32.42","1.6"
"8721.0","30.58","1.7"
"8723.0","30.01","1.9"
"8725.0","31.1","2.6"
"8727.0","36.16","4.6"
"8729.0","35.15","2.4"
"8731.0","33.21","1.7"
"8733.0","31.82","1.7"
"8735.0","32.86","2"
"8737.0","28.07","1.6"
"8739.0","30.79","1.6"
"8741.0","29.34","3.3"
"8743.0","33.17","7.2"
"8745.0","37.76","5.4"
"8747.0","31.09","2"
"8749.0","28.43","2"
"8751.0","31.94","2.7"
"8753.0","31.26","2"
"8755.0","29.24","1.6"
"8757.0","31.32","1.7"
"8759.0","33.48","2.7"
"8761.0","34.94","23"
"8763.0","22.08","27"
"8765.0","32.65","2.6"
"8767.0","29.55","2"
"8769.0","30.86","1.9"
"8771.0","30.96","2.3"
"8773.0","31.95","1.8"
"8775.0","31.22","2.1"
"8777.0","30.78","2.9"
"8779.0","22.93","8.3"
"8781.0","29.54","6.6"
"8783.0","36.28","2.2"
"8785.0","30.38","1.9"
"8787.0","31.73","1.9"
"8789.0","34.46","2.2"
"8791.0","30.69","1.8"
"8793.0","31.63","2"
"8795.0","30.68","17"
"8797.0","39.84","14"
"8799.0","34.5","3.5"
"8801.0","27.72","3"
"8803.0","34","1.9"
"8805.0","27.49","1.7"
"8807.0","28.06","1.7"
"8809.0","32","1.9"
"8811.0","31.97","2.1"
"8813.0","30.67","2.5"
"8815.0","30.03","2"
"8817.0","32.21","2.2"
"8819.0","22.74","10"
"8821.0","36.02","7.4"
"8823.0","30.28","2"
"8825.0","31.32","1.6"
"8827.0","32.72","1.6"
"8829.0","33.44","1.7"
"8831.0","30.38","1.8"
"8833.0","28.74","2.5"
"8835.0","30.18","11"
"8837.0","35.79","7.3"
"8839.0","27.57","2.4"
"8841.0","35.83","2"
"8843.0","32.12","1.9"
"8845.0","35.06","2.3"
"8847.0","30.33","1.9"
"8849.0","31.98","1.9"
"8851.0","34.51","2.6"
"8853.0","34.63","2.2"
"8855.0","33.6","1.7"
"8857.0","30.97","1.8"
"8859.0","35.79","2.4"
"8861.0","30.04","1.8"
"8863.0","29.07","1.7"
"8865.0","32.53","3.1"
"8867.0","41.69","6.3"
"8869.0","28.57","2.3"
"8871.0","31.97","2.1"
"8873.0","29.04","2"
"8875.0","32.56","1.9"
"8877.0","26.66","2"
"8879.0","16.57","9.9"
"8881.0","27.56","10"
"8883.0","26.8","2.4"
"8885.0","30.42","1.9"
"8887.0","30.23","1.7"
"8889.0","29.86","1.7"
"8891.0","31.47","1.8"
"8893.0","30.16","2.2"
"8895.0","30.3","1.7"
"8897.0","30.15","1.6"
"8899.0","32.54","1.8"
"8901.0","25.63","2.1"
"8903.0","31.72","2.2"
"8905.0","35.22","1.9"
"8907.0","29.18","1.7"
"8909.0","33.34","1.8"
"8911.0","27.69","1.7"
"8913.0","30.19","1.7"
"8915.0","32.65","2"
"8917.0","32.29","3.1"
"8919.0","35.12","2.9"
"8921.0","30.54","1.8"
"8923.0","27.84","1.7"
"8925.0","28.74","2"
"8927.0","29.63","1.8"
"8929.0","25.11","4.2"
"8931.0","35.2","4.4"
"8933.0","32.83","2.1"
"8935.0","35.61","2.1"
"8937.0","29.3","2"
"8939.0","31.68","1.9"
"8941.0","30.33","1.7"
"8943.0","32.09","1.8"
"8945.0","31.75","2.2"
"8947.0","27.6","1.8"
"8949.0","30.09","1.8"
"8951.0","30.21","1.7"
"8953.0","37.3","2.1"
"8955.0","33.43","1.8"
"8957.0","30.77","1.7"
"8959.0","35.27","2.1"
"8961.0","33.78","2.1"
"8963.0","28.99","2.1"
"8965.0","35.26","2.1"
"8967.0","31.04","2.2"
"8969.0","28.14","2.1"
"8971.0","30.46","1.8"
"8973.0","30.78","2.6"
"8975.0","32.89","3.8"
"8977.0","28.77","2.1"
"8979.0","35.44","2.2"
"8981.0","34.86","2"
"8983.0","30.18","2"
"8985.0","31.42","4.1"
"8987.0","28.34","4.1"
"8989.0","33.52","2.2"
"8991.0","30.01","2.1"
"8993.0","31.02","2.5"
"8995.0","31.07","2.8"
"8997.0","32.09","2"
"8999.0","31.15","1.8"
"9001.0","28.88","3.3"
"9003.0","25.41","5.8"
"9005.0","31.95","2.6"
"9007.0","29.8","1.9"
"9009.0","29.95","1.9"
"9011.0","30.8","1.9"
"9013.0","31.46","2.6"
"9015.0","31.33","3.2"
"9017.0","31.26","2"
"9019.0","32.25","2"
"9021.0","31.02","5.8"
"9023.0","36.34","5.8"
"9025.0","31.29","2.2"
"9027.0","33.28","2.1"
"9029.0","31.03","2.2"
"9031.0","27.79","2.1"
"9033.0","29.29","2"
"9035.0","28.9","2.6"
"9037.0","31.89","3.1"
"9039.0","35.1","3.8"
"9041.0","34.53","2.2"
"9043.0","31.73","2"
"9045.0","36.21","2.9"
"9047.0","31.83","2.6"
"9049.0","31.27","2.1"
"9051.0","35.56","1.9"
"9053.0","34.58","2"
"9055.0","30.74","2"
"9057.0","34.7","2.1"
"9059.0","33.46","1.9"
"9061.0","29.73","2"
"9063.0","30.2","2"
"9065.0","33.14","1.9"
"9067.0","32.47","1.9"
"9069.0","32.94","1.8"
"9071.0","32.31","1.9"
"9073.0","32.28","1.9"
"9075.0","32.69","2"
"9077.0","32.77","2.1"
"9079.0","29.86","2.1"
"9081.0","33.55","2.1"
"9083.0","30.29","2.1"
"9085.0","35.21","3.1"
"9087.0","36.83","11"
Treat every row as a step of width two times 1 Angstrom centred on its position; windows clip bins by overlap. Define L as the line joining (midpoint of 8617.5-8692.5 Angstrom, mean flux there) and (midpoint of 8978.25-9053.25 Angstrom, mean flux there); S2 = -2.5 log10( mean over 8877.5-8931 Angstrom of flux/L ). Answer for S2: 0.05 mag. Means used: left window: 30.4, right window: 31.6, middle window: 29.7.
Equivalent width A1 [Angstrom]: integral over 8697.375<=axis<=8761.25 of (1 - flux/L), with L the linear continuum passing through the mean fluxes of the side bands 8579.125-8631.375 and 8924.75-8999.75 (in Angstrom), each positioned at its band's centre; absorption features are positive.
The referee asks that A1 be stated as 1.0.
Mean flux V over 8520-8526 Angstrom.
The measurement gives 29.7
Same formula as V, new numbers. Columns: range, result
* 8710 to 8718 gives 31.9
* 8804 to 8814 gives 30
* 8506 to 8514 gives 28.9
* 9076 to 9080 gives 31.3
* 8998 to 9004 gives 28.5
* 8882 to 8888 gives 29.2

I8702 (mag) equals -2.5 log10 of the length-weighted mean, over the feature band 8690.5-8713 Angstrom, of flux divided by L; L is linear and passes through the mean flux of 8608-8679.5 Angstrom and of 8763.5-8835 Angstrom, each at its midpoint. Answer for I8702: 0.090 mag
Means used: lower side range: 30.6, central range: 28.3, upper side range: 31.1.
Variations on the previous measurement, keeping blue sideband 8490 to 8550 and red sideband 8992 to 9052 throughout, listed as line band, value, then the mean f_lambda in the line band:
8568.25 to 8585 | -0.07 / 30.6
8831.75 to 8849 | -0.05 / 31.9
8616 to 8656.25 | -0.10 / 31.9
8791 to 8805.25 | -0.08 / 32.4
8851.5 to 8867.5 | -0.10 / 33.3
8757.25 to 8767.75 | -0.03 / 30.6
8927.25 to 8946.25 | -0.01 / 31.4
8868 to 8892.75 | 0.08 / 28.5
